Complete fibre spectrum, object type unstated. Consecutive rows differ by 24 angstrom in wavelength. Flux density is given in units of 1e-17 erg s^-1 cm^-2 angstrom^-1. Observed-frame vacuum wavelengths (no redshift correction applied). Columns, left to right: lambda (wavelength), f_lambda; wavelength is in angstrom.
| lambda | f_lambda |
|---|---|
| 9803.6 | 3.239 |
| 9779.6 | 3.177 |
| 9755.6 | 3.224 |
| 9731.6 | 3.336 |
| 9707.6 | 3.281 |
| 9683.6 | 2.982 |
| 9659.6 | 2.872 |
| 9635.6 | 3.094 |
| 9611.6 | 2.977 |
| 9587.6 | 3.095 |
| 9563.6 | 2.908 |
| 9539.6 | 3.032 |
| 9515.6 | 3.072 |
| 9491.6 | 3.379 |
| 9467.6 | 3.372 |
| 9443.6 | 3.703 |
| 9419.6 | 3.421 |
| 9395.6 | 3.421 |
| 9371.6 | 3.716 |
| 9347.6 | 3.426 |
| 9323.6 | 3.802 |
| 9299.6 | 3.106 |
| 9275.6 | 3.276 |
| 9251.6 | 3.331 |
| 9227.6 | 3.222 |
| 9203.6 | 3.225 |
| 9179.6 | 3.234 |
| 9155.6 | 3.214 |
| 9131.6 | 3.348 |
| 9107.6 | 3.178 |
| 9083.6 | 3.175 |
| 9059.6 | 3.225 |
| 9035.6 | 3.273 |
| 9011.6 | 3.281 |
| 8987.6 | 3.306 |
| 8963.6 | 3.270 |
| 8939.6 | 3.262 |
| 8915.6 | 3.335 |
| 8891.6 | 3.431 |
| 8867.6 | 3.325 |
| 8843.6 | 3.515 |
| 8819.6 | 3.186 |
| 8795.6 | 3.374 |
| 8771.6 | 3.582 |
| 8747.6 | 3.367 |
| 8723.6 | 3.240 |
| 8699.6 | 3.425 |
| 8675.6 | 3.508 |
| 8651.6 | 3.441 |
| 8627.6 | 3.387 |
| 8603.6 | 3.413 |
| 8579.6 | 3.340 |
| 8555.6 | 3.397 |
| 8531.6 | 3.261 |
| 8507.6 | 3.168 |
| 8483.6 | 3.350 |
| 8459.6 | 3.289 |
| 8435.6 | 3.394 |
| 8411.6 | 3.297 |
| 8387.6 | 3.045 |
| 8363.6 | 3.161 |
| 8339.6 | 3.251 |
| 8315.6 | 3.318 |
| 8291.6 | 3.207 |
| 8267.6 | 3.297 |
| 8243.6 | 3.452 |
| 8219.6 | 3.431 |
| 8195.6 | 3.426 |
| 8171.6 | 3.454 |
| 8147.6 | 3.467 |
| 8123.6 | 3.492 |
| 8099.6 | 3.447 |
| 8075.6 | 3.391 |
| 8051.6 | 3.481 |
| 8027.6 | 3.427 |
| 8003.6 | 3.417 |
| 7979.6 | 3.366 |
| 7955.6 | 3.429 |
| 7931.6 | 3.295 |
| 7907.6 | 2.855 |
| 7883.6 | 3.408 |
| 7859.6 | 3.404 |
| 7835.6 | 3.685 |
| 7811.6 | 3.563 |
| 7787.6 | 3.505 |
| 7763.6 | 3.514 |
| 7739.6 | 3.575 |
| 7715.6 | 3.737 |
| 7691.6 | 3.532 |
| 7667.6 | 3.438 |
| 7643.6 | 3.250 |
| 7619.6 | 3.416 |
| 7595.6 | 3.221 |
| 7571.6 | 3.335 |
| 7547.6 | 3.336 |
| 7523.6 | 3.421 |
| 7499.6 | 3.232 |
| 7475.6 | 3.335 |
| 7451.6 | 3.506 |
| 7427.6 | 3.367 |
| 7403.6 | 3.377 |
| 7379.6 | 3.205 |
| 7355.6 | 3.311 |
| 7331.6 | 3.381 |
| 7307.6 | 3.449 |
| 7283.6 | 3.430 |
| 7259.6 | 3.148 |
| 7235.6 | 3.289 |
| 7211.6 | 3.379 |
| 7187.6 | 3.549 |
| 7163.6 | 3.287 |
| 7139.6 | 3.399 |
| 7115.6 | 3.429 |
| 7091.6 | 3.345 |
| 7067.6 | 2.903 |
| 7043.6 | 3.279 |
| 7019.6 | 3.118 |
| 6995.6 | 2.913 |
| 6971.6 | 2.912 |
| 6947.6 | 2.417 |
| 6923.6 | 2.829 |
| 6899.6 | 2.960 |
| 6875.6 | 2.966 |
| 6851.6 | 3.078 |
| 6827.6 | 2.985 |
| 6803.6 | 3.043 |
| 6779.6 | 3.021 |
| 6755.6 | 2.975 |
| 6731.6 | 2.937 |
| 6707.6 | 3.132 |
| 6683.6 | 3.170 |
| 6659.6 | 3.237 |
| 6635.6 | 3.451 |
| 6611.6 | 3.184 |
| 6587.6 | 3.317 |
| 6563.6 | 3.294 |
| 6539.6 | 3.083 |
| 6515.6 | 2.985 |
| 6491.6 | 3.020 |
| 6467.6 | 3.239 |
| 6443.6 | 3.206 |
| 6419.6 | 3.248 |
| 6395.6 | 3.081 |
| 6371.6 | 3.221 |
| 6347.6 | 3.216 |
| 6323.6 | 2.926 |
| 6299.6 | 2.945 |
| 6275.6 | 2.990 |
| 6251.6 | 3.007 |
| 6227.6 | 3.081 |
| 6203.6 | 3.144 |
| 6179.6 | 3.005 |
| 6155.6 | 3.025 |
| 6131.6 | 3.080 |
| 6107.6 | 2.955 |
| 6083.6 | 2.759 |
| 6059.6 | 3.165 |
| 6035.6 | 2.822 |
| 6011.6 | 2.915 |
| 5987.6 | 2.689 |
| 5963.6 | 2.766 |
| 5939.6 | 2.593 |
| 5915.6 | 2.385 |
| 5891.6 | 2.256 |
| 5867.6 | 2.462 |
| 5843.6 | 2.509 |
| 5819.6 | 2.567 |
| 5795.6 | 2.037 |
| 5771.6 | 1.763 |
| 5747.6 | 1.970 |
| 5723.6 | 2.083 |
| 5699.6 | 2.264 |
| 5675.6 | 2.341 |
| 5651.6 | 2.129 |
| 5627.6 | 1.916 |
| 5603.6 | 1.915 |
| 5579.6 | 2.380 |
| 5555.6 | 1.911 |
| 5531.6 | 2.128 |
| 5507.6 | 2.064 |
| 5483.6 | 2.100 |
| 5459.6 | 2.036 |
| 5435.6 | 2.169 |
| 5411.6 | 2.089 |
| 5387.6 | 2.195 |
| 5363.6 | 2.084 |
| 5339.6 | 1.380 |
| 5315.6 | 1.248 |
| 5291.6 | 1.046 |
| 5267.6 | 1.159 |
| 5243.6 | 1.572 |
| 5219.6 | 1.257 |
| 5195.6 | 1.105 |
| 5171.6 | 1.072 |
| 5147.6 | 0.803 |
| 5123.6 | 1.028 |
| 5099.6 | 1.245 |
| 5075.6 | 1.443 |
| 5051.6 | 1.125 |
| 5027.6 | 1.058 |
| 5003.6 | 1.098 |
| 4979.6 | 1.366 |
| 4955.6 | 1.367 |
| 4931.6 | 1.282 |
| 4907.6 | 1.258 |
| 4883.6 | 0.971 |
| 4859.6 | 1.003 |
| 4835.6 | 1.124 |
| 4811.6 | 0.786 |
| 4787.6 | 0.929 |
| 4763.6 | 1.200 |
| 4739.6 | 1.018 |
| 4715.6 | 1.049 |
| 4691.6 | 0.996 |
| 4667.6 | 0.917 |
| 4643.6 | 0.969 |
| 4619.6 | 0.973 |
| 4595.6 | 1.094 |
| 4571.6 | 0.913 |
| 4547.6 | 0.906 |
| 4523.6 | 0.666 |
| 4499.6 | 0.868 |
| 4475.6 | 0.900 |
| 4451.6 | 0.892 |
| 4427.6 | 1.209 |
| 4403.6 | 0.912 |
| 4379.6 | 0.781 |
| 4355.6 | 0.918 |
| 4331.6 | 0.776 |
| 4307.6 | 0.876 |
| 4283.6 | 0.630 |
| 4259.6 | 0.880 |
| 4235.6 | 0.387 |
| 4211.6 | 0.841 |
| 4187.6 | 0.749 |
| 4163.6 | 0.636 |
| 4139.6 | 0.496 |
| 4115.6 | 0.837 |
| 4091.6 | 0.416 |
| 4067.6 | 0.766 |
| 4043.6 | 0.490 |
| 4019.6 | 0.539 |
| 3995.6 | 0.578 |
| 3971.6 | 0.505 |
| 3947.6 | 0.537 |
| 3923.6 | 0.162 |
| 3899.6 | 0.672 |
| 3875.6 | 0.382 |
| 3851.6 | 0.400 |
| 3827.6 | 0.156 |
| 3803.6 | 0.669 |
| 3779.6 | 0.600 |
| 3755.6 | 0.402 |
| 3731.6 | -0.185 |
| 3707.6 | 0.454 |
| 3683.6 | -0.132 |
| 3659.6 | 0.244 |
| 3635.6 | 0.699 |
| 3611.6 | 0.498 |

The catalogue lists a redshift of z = 0.342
